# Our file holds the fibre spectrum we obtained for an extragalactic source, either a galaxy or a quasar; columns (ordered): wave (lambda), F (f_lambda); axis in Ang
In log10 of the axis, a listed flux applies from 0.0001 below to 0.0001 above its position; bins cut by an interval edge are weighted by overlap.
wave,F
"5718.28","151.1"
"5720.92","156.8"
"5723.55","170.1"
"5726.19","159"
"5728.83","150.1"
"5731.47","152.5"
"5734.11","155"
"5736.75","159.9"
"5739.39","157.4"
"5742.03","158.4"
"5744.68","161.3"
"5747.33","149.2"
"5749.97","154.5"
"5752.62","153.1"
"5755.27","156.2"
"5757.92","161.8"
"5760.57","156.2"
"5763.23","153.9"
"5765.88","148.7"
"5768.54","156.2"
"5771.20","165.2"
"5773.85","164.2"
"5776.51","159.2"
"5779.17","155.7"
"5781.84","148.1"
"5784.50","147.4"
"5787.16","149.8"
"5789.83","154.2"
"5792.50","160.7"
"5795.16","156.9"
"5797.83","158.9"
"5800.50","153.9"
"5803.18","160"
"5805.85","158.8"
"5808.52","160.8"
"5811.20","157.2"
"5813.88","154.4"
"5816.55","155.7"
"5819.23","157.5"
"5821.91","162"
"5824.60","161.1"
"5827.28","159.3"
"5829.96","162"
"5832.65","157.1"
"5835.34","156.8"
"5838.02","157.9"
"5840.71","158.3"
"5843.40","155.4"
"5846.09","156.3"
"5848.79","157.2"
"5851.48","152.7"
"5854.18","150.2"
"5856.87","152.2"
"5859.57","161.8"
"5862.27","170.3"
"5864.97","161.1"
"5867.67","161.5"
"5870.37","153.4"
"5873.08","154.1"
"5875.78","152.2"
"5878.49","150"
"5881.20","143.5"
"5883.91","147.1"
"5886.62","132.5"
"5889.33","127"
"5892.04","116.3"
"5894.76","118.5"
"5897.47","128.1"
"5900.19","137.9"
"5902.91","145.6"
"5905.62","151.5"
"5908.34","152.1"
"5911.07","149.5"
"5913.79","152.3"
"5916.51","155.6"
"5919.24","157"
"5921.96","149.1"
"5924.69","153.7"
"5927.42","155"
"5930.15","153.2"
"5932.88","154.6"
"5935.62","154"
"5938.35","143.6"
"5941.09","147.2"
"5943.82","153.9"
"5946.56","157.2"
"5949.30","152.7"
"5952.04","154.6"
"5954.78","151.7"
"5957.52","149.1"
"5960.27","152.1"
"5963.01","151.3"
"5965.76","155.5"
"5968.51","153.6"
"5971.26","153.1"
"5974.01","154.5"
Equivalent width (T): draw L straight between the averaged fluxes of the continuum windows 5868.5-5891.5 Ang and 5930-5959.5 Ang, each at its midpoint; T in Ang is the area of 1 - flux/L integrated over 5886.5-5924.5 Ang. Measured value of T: 1.5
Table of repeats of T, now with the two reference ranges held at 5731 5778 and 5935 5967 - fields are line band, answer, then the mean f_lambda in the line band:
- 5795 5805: -0.1 Ang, 157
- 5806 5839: -0.7 Ang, 159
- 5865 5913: 3.3 Ang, 143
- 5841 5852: -0.1 Ang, 156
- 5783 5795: 0.2 Ang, 153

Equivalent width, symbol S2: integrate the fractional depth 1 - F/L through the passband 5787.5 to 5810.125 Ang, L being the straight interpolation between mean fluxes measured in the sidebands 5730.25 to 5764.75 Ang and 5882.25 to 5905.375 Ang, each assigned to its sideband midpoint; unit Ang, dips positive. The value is -1.49 Ang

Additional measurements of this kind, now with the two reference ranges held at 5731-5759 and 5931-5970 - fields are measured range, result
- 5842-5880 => -0.55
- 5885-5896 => 2.10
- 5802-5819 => -0.30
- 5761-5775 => -0.14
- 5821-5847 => -0.67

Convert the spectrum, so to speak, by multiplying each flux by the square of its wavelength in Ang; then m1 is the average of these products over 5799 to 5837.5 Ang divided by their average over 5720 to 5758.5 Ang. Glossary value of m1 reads 1.04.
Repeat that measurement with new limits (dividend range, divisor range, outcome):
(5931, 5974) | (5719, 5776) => 1.04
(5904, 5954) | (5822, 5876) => 0.99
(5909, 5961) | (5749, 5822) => 1.03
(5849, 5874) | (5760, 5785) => 1.04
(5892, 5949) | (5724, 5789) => 1.00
